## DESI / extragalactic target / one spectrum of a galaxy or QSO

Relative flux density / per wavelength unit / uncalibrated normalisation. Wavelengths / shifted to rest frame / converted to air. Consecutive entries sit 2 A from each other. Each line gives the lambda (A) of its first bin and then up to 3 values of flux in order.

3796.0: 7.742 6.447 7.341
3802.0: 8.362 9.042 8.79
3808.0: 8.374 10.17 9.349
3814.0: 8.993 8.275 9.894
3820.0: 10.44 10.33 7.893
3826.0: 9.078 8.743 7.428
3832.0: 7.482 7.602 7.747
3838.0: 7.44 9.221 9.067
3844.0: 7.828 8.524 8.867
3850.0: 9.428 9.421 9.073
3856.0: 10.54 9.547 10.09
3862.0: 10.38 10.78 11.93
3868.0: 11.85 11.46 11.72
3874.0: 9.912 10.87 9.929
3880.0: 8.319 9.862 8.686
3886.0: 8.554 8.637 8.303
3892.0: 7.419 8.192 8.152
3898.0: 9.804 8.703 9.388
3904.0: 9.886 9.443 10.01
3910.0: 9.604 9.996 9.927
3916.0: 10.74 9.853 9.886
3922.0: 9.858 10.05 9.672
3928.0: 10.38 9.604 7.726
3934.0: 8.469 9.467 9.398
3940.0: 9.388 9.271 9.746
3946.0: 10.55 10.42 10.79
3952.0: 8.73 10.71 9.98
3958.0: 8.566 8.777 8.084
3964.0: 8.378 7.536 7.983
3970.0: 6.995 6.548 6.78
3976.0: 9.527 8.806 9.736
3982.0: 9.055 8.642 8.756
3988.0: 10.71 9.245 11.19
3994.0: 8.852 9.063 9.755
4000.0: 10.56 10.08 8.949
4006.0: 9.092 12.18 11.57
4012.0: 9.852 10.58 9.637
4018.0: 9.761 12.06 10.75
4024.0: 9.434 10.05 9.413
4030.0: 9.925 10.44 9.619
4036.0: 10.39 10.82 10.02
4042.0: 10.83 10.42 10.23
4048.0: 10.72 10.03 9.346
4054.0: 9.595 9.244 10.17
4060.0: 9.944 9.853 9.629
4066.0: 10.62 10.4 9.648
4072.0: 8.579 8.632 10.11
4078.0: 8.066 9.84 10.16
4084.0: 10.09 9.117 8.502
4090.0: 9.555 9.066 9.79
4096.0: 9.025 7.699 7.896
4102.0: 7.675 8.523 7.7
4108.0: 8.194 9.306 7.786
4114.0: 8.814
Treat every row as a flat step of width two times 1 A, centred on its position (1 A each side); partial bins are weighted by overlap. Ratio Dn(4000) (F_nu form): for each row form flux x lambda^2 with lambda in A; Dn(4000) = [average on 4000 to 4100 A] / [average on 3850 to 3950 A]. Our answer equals 1.10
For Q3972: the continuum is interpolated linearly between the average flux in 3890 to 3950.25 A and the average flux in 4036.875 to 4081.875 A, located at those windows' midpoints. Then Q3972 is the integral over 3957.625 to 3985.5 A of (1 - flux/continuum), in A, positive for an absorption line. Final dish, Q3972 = 4.0 A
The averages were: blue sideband 9.49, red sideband 9.86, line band 8.25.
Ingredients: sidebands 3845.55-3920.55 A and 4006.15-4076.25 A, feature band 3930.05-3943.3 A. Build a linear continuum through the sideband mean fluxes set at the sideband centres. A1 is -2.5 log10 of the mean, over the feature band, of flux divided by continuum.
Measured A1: 0.094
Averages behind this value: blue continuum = 9.68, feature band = 9.02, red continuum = 10.1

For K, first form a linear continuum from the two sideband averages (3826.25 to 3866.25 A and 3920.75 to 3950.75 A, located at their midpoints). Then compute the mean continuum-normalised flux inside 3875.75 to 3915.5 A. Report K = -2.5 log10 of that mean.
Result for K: 0.02 mag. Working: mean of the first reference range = 9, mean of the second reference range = 9.65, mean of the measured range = 9.17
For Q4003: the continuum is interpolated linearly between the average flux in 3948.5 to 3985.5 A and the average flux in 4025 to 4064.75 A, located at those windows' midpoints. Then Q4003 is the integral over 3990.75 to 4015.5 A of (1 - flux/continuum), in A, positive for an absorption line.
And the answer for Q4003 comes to -2.2 A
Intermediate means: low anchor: 8.67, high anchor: 10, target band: 10.1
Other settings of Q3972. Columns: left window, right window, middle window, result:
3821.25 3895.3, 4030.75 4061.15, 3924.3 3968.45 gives 1.7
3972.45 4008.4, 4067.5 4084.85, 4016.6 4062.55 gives -3.3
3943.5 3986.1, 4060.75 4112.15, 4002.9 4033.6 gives -4.4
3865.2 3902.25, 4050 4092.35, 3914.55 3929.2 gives -0.8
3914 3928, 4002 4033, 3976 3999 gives 1.7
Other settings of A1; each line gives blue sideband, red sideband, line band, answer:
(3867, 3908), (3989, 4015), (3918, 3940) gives 0.025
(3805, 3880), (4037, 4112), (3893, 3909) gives 0.024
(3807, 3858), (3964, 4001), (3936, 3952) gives -0.113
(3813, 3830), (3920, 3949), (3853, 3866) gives -0.106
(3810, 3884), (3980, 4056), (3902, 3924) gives -0.027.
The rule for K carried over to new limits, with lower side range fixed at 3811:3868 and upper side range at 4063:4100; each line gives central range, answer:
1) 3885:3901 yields 0.09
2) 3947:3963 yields -0.03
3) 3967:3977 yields 0.22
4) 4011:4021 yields -0.12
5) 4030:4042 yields -0.11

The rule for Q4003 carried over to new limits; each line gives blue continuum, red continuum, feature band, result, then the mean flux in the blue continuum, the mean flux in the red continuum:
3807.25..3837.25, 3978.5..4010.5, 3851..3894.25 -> -3.6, 8.78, 9.8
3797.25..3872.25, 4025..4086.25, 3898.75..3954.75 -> -1.4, 9.17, 9.88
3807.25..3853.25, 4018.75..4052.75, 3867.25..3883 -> -2.4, 8.77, 10.3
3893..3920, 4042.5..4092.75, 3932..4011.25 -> 2.6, 9.53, 9.68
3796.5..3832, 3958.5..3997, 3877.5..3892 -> -0.1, 8.71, 8.67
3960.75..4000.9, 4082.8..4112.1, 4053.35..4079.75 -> -2.6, 8.81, 8.7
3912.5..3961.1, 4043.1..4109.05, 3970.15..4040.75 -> -1.7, 9.67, 9.33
